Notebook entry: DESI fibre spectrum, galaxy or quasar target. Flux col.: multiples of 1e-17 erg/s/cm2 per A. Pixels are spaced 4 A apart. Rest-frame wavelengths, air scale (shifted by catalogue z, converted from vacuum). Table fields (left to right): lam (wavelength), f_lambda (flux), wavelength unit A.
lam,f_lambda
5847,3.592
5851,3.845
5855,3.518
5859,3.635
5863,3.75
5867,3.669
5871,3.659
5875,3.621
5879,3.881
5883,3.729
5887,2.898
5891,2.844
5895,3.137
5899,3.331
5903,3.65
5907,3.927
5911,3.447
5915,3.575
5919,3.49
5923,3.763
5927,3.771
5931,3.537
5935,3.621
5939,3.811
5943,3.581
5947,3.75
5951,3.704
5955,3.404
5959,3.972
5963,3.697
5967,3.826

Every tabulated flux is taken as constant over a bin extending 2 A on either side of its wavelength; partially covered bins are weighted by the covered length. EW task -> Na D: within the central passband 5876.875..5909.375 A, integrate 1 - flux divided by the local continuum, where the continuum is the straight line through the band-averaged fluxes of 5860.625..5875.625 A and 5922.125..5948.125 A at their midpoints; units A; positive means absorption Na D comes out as 2.3 A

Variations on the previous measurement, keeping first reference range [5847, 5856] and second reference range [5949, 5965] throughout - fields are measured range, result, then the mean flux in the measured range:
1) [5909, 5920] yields 0.5 A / 3.51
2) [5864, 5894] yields 1.7 A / 3.47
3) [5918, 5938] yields 0.2 A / 3.65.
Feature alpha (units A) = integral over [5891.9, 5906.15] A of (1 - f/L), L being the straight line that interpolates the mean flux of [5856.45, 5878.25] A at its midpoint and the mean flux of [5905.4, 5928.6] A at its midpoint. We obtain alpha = 1.1 A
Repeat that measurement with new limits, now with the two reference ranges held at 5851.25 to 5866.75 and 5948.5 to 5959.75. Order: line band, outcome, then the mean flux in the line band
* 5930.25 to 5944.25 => 0.1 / 3.65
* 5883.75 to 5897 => 2.3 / 3.03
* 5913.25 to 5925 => 0.2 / 3.61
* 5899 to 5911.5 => 0.1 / 3.65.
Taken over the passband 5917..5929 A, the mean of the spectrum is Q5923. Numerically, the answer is 3.67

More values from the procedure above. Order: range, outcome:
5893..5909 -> 3.51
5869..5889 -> 3.56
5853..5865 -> 3.63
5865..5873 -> 3.66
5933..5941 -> 3.72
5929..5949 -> 3.66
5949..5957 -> 3.55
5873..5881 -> 3.75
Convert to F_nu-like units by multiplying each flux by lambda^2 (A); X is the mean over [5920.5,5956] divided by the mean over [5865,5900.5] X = 1.1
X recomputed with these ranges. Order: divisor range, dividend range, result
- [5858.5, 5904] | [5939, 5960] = 1.08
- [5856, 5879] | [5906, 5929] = 1.01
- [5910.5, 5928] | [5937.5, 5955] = 1.03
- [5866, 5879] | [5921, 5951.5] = 1.02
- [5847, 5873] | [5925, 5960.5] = 1.03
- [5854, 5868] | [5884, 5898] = 0.84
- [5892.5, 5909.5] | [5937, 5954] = 1.07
